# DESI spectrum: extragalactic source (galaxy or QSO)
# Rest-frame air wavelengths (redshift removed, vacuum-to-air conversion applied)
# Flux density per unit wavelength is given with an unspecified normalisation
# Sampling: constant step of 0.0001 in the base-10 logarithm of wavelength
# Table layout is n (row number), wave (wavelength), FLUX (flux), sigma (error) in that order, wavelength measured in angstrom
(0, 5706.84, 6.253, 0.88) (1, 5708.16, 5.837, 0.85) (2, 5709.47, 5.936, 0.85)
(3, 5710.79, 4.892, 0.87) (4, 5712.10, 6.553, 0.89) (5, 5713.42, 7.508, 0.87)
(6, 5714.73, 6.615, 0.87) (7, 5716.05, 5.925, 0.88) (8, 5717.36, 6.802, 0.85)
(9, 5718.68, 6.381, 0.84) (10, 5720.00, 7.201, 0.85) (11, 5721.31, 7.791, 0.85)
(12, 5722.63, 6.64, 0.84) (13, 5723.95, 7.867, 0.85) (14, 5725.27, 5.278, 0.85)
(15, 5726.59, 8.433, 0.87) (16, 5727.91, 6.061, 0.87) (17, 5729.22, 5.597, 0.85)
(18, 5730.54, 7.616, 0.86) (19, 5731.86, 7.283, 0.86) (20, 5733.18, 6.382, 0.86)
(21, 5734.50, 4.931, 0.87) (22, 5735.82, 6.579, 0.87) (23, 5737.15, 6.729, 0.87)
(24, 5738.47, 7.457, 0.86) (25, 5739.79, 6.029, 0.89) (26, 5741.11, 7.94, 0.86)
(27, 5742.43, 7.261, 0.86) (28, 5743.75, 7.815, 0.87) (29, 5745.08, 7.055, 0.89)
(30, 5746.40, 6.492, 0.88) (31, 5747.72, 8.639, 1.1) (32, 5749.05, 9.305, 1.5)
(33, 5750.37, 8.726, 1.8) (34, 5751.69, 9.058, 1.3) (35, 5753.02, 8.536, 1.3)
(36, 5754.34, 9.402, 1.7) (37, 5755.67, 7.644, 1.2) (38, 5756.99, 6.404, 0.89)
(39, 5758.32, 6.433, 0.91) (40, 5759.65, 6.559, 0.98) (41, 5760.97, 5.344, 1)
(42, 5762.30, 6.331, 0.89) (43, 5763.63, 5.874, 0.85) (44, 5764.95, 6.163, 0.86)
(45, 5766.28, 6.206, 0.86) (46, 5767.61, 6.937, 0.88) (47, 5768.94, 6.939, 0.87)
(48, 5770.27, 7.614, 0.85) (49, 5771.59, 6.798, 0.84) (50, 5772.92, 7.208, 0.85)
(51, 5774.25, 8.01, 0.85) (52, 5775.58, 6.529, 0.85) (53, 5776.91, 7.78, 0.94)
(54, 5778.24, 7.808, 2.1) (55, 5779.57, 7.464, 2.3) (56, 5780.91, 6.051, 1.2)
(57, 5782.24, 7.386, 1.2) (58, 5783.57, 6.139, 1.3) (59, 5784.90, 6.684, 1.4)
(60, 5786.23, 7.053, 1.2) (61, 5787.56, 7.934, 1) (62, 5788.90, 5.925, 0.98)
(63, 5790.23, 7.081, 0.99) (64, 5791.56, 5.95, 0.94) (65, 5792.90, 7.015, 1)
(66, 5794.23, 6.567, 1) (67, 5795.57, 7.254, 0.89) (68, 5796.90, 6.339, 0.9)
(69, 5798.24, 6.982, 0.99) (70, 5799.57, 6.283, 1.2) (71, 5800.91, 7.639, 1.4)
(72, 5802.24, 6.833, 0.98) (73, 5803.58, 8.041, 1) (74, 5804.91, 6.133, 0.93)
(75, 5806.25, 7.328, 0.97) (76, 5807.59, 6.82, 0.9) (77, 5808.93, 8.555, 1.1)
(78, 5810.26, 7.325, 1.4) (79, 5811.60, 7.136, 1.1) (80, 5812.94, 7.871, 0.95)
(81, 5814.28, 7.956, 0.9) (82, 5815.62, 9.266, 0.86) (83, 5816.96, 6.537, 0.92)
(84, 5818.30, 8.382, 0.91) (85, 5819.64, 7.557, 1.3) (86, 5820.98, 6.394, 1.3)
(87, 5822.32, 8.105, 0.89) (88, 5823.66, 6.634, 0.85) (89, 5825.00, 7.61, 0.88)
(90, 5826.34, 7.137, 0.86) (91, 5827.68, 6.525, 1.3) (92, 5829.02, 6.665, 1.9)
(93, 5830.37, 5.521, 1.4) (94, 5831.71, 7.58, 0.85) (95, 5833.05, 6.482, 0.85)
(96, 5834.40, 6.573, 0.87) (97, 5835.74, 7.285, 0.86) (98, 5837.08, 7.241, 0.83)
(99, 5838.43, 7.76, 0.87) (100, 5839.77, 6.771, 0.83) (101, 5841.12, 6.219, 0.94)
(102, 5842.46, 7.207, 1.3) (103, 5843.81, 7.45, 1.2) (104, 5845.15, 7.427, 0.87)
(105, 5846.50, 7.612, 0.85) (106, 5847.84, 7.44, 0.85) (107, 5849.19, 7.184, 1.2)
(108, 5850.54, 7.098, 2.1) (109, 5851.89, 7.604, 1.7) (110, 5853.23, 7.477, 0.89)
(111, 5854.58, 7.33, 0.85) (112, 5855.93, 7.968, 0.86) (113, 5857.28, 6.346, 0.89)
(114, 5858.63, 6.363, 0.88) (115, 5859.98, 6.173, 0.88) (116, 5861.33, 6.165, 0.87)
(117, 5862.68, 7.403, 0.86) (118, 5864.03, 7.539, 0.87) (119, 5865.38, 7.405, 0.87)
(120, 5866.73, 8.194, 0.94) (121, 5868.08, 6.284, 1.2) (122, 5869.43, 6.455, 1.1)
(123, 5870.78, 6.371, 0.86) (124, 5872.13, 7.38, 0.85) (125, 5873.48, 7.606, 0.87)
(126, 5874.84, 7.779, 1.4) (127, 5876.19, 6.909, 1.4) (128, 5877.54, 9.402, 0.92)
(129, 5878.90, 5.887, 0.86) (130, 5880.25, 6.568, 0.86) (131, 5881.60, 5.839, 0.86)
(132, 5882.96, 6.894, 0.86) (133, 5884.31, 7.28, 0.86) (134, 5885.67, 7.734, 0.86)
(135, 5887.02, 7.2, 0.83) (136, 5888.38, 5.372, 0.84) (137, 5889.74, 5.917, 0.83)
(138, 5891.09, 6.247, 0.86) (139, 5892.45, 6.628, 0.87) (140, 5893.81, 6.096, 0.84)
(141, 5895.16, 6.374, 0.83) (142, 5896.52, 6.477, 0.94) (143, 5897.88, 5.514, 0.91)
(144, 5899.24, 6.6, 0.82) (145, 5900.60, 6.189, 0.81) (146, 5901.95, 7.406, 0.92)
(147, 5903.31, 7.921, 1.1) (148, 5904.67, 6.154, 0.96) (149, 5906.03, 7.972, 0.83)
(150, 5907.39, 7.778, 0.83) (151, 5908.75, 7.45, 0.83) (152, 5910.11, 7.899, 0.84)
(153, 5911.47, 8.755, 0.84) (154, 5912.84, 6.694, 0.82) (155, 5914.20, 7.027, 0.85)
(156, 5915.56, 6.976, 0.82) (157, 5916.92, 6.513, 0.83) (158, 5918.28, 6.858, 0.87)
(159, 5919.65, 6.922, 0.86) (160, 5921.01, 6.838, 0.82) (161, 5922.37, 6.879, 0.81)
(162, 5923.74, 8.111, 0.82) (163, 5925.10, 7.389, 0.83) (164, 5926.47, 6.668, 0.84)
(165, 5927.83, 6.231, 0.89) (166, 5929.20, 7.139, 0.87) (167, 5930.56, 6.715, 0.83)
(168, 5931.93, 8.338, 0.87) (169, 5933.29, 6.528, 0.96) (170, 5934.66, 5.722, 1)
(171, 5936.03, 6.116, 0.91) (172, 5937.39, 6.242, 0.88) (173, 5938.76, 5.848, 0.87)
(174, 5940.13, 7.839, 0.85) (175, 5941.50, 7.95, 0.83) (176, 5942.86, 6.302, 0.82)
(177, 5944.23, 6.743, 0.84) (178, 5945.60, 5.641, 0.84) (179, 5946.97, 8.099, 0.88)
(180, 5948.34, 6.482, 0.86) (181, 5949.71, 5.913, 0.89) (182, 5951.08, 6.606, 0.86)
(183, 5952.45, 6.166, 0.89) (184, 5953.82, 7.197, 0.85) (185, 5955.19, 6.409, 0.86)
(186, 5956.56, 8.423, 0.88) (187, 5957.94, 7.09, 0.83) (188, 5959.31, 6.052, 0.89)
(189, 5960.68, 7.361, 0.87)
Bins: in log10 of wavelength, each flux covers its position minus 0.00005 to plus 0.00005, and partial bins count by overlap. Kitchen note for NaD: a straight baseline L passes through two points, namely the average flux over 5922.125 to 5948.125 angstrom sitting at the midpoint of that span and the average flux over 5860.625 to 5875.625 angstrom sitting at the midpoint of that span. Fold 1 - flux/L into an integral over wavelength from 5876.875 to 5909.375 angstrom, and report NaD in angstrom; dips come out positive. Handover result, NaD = 1.2 angstrom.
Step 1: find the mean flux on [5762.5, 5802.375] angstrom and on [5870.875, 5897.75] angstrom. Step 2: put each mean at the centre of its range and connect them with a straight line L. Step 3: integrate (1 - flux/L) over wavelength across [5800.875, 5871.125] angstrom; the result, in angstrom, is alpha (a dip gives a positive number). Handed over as -3.6 angstrom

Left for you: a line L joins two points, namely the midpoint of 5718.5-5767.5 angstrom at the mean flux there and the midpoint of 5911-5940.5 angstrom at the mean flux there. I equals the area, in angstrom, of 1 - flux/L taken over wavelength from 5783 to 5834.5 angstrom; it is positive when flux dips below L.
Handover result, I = -0.52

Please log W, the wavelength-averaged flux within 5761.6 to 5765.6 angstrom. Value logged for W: 6.12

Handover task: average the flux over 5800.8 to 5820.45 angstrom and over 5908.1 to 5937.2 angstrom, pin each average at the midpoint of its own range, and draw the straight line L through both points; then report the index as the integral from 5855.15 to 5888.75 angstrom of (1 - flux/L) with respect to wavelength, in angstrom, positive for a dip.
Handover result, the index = 1.2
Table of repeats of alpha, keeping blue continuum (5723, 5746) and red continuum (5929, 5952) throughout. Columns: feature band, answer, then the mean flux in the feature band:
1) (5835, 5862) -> -1.4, 7.1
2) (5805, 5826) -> -2.3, 7.52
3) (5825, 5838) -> -0.1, 6.84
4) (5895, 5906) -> 0.1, 6.67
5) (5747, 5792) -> -2.4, 7.18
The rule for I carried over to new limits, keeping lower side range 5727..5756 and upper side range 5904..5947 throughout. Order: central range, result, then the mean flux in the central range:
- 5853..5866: 0.3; 7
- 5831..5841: 0.2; 7.04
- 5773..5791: 0.6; 7.06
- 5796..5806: 0.5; 6.92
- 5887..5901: 1.7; 6.19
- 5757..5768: 1.7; 6.22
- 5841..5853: -0.2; 7.31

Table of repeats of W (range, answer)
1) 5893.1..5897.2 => 6.32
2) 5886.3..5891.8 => 6.2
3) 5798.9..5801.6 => 6.98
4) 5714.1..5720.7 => 6.6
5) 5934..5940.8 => 6.35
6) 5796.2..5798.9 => 6.67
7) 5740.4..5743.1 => 7.59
